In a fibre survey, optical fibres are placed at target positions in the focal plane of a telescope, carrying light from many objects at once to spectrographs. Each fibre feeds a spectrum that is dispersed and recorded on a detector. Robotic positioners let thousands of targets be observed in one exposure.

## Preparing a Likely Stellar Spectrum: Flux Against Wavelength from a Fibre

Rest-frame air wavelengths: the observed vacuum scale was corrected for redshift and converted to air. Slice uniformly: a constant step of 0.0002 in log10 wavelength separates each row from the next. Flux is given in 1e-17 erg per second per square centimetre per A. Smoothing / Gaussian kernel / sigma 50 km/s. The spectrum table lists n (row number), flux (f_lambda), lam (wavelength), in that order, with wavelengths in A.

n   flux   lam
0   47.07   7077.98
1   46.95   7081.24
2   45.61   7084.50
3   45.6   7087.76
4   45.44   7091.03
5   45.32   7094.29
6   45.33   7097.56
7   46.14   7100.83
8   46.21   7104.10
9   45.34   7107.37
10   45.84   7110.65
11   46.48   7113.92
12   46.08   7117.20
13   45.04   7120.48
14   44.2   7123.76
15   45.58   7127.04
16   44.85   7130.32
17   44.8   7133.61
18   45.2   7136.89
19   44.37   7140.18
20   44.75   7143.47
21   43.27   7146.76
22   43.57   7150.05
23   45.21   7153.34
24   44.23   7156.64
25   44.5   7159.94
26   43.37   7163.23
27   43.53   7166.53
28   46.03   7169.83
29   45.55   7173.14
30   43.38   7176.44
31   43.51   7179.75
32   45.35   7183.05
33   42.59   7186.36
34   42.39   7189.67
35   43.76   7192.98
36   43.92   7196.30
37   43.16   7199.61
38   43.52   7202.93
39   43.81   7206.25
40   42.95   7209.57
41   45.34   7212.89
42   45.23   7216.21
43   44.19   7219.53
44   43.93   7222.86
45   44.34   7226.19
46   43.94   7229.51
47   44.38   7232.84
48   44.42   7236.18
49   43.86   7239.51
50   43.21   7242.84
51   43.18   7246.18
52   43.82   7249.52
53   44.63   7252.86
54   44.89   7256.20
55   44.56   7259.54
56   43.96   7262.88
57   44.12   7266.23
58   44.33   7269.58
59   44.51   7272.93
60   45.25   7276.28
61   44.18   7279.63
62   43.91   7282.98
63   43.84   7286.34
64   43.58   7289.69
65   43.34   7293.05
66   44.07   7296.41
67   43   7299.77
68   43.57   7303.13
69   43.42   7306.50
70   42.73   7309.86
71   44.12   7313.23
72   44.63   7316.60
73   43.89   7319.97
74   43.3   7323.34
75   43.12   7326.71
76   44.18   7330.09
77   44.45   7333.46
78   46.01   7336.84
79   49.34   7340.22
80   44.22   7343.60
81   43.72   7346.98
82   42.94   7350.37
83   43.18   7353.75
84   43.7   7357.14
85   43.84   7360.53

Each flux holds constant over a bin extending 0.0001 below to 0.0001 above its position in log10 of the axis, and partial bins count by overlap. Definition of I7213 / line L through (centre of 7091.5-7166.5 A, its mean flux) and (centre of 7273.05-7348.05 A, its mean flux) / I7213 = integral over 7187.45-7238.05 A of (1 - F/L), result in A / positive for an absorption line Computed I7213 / 0.8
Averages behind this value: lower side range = 45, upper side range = 44.2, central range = 43.9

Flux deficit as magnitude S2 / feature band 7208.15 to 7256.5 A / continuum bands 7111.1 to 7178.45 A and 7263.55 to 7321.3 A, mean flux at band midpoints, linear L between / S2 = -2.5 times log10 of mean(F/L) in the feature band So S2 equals 0.00 mag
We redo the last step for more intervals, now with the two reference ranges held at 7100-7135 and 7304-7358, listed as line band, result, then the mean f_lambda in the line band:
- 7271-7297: 0.01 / 44.1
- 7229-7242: 0.02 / 44.1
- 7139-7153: 0.03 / 44.1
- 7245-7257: 0.01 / 44.1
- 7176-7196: 0.04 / 43.5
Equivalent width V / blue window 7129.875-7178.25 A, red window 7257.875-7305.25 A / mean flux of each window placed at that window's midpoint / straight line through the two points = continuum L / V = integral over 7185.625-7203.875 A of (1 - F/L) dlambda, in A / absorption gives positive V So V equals 0.4 A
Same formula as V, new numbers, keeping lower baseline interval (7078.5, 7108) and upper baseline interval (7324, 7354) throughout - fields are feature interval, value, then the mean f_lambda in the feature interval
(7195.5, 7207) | 0.44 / 43.6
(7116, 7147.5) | 0.56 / 44.8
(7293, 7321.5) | 0.71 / 43.7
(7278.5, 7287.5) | 0.18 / 44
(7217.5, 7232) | 0.33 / 44.2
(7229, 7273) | 0.91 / 44.1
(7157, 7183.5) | 0.64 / 44.4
